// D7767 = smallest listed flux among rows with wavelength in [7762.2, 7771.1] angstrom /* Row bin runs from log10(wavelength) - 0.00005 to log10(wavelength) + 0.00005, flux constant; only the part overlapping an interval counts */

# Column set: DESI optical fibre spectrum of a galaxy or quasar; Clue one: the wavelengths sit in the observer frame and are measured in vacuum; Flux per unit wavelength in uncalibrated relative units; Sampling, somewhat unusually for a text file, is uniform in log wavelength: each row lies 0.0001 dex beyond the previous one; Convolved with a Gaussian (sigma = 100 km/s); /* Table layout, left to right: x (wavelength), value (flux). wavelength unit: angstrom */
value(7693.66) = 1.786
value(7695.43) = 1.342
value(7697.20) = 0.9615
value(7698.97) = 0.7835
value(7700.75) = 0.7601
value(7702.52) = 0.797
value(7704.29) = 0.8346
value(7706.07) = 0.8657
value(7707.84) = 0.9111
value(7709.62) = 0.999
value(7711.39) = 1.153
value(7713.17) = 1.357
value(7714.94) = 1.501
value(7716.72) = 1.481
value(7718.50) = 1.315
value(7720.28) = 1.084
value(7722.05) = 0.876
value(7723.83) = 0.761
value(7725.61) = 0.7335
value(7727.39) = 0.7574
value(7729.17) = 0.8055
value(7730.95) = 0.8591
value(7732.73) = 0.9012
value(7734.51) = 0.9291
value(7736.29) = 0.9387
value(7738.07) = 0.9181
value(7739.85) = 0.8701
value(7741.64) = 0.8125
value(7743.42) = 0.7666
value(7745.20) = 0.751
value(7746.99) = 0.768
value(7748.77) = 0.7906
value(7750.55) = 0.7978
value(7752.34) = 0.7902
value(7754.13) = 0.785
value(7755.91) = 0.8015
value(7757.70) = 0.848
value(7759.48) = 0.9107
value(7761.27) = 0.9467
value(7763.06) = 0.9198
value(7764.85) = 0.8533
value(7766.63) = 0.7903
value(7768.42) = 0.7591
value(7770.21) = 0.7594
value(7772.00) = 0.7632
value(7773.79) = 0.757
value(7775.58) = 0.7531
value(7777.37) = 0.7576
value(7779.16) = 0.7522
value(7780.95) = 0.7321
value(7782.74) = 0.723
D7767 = 0.7591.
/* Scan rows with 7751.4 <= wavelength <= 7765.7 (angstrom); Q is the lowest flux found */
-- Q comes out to 0.785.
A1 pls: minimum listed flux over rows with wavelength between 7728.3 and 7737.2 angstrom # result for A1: 0.8055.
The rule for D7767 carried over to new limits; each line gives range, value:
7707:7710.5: 0.9111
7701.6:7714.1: 0.797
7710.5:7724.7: 0.761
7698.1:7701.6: 0.7601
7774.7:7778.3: 0.7531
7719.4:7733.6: 0.7335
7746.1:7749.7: 0.768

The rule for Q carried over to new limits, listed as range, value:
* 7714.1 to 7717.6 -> 1.481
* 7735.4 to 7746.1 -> 0.751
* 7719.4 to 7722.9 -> 0.876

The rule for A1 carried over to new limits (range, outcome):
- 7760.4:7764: 0.9198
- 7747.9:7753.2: 0.7902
